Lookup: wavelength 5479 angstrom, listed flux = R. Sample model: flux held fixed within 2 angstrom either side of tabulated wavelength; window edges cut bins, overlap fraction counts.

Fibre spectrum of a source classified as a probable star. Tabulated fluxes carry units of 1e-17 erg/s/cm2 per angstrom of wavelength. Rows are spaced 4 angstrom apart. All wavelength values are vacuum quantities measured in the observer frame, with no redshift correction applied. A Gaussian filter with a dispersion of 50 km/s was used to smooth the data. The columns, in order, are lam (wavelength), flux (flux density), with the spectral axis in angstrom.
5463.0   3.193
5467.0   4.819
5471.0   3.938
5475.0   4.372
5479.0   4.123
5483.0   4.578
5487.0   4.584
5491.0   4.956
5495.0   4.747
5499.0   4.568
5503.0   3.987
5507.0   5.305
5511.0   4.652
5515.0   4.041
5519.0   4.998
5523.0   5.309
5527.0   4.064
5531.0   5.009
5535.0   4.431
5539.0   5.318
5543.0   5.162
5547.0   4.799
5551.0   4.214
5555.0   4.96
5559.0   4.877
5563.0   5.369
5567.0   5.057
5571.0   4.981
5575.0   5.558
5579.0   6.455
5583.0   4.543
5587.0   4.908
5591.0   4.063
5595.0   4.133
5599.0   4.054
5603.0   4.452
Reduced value 4.123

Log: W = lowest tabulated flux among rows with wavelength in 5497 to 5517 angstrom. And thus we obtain 3.987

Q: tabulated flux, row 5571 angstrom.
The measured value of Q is 4.981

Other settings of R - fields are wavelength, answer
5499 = 4.568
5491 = 4.956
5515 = 4.041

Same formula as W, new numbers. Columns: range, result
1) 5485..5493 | 4.584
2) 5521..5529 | 4.064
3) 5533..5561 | 4.214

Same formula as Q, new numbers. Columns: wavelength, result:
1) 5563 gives 5.369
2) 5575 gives 5.558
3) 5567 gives 5.057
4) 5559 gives 4.877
